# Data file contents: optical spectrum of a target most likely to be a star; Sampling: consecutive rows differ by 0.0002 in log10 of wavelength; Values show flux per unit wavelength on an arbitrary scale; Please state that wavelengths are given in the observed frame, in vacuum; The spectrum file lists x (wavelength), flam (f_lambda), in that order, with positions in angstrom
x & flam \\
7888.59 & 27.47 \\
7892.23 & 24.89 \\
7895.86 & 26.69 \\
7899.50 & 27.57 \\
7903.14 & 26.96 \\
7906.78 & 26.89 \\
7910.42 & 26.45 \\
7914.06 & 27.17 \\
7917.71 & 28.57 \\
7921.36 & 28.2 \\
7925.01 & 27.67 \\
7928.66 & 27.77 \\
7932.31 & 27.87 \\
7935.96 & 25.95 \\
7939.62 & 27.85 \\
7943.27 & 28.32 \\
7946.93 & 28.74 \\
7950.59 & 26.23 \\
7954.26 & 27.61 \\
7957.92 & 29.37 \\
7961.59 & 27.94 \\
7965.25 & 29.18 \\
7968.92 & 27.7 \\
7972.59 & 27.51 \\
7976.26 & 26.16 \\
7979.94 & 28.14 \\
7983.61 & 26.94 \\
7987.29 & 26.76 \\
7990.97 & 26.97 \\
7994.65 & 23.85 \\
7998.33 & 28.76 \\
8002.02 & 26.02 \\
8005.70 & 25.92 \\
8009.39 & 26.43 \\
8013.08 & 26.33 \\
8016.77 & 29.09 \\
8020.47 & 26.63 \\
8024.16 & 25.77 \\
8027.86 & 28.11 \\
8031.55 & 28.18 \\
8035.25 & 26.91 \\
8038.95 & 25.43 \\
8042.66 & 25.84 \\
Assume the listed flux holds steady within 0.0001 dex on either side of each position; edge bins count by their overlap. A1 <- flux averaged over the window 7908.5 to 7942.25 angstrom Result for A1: 27.5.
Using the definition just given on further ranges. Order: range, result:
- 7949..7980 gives 27.7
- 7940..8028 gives 27.3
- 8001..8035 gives 27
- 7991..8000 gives 26.4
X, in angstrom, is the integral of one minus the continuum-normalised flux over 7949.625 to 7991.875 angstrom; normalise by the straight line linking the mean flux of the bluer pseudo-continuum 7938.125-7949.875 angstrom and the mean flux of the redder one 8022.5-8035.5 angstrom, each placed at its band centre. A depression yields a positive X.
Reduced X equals 0.45 angstrom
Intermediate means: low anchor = 28.1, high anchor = 27.3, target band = 27.6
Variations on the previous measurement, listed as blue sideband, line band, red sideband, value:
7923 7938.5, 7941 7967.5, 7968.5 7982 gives -0.81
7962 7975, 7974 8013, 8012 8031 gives 1.54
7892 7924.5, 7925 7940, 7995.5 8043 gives -0.14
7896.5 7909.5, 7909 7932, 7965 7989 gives -0.47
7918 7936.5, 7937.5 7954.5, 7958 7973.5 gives 0.15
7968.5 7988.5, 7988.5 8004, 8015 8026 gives 0.43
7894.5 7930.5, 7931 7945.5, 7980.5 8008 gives -0.21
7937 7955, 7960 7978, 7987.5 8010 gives -0.40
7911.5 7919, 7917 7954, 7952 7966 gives 0.43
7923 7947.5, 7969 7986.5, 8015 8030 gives 0.22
